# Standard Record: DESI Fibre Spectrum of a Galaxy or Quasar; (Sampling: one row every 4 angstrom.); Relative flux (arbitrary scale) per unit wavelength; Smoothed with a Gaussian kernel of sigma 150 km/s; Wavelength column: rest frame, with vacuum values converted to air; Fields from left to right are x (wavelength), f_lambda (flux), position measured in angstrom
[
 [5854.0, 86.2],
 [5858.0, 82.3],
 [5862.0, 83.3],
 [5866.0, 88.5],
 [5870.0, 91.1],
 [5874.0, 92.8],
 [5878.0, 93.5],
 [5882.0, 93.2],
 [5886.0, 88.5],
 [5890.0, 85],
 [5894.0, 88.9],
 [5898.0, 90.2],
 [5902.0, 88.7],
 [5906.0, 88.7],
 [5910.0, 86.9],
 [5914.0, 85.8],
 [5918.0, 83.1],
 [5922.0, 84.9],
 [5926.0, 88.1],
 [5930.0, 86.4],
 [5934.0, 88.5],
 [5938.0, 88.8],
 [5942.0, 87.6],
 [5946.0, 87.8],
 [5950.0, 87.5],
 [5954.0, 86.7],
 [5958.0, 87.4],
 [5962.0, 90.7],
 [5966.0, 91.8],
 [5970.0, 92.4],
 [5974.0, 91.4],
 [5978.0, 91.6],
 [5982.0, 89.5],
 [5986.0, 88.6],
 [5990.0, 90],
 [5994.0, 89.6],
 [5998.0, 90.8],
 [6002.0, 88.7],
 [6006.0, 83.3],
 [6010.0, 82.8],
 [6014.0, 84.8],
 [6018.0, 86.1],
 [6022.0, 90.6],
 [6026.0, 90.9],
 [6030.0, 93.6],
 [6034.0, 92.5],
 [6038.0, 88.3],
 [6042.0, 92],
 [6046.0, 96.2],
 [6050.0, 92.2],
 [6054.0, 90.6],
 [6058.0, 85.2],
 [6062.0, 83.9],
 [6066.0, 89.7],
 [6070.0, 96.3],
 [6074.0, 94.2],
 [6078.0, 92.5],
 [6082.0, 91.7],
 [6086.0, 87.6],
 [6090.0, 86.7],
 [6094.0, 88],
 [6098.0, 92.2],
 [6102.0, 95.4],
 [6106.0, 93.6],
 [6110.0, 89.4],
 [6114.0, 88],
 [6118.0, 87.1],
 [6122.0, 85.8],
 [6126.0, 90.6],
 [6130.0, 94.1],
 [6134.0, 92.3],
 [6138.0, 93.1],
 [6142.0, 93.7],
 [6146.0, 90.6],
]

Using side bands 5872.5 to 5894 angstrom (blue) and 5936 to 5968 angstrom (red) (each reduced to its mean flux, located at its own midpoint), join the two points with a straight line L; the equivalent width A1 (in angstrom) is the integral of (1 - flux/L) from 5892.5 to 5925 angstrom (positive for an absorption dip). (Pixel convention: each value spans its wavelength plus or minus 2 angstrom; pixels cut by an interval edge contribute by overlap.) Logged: 0.9 angstrom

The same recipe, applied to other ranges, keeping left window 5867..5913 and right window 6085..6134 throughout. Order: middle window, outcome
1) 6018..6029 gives 0.0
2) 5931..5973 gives 0.4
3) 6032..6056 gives -0.5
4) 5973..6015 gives 0.7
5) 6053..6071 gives 0.3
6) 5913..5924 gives 0.6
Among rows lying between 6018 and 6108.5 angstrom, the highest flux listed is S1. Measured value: 96.3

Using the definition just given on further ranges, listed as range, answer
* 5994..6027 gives 90.9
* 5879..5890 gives 93.2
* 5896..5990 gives 92.4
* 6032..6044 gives 92.5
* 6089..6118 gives 95.4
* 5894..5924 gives 90.2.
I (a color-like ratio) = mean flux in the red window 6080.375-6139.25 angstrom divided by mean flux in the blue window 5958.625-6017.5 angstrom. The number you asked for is 1.02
